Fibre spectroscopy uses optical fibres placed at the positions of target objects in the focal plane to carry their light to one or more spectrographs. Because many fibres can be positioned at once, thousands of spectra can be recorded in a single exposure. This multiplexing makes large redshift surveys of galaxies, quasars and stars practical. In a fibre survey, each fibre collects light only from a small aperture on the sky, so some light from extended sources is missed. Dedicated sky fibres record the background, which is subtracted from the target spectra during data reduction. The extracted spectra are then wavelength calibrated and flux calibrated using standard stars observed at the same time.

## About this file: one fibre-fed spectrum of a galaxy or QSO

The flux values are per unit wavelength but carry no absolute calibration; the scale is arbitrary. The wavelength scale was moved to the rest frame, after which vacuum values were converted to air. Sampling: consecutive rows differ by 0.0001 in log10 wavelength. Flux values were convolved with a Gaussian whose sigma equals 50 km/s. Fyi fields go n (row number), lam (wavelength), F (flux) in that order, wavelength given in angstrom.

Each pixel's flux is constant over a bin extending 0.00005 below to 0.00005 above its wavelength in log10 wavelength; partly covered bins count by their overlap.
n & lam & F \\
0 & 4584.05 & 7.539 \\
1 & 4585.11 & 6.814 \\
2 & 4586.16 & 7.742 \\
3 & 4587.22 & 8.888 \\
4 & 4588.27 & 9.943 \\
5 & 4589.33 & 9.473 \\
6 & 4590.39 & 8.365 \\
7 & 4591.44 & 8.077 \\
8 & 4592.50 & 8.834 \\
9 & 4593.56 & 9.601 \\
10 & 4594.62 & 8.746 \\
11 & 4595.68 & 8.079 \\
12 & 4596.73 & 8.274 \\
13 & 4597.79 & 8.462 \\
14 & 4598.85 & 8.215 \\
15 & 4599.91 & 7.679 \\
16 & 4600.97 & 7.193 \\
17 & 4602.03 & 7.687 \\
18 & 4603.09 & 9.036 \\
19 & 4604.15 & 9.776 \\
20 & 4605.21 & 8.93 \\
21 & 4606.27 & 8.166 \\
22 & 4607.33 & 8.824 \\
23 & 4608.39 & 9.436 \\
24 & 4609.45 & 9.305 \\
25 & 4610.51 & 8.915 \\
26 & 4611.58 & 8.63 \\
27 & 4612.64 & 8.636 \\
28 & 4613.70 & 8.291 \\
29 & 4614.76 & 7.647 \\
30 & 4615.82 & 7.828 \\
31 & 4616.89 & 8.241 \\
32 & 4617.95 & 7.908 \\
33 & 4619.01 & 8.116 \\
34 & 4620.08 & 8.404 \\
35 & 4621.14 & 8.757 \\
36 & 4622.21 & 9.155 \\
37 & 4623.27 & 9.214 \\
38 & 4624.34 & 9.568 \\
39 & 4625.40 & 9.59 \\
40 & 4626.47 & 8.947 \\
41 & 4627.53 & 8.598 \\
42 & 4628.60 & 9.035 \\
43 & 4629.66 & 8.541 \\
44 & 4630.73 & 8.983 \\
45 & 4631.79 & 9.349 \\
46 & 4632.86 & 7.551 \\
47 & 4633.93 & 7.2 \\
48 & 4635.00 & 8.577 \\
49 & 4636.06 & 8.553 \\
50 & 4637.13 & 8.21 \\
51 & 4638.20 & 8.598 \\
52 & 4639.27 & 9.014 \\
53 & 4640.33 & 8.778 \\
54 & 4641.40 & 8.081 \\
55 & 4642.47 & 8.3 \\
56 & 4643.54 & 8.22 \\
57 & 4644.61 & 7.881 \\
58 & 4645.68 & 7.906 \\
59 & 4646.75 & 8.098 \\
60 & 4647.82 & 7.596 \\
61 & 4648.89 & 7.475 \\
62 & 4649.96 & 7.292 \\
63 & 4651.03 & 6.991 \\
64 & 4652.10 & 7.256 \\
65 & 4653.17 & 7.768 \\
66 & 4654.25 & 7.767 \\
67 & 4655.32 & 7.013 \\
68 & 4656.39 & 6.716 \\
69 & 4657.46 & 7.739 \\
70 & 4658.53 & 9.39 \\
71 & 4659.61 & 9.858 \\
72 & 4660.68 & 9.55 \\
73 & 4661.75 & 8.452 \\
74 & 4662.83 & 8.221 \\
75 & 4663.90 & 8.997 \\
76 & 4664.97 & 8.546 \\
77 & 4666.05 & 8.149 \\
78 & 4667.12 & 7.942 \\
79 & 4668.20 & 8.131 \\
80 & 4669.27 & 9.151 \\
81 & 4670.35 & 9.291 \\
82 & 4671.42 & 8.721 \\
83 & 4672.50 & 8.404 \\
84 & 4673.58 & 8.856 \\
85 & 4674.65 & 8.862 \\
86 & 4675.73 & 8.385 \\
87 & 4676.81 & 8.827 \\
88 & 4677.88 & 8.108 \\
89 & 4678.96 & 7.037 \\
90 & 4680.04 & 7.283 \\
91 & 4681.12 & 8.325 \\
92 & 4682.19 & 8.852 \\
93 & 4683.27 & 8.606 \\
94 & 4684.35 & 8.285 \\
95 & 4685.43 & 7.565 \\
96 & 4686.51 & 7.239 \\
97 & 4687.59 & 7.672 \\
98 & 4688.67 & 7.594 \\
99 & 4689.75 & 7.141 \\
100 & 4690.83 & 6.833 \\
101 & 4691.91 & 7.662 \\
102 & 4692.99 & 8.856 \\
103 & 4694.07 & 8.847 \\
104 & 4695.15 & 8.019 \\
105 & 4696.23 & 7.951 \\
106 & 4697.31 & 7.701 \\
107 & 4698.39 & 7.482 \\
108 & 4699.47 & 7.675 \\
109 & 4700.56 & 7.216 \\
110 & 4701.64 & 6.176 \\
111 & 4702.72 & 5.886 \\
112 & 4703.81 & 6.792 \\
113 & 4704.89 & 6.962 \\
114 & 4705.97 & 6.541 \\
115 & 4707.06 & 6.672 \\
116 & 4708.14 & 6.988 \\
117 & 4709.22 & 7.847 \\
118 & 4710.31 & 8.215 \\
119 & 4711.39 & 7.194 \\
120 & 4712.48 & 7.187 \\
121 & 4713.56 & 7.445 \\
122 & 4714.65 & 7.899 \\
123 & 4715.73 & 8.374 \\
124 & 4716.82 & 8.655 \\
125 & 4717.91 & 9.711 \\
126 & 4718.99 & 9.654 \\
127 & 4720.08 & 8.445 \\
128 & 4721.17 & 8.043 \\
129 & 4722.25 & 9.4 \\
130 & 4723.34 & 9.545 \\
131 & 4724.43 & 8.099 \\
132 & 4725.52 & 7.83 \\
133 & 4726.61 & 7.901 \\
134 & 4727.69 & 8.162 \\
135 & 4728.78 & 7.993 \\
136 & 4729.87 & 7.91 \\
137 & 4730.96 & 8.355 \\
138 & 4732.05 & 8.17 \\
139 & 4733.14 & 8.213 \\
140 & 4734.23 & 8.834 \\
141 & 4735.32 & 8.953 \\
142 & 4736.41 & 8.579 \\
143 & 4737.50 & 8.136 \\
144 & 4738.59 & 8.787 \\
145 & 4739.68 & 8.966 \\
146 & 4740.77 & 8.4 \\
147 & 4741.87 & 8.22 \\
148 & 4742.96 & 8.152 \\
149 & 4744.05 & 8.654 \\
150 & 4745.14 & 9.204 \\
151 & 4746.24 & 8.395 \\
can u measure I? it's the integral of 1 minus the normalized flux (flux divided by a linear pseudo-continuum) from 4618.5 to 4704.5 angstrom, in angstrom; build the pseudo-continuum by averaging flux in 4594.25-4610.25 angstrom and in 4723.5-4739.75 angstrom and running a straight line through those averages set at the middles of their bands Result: 2.8 angstrom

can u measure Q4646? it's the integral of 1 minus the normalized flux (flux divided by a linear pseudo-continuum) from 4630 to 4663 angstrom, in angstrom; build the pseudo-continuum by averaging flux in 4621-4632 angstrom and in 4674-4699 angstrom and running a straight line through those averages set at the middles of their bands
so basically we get 2.1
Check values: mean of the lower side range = 9.07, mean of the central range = 8.14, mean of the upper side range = 7.97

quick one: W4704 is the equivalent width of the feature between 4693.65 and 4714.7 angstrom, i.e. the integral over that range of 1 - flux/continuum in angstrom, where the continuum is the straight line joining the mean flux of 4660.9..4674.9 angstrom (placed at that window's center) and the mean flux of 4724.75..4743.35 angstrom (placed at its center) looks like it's 2.84 angstrom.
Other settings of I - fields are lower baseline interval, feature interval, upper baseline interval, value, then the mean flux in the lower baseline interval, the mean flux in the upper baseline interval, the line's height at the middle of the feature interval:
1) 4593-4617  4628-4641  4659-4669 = 0.1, 8.51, 8.67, 8.59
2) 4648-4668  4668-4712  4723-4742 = 2.1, 8.06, 8.38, 8.2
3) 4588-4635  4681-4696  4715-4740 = 1.1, 8.61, 8.55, 8.57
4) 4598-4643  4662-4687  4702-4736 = -0.3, 8.56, 7.99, 8.25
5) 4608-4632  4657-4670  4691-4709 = -1.2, 8.73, 7.34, 7.98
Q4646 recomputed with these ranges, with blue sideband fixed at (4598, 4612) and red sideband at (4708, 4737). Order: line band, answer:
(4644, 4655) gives 1.1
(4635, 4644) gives 0.0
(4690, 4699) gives 0.5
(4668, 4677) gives -0.4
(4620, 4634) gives -0.5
